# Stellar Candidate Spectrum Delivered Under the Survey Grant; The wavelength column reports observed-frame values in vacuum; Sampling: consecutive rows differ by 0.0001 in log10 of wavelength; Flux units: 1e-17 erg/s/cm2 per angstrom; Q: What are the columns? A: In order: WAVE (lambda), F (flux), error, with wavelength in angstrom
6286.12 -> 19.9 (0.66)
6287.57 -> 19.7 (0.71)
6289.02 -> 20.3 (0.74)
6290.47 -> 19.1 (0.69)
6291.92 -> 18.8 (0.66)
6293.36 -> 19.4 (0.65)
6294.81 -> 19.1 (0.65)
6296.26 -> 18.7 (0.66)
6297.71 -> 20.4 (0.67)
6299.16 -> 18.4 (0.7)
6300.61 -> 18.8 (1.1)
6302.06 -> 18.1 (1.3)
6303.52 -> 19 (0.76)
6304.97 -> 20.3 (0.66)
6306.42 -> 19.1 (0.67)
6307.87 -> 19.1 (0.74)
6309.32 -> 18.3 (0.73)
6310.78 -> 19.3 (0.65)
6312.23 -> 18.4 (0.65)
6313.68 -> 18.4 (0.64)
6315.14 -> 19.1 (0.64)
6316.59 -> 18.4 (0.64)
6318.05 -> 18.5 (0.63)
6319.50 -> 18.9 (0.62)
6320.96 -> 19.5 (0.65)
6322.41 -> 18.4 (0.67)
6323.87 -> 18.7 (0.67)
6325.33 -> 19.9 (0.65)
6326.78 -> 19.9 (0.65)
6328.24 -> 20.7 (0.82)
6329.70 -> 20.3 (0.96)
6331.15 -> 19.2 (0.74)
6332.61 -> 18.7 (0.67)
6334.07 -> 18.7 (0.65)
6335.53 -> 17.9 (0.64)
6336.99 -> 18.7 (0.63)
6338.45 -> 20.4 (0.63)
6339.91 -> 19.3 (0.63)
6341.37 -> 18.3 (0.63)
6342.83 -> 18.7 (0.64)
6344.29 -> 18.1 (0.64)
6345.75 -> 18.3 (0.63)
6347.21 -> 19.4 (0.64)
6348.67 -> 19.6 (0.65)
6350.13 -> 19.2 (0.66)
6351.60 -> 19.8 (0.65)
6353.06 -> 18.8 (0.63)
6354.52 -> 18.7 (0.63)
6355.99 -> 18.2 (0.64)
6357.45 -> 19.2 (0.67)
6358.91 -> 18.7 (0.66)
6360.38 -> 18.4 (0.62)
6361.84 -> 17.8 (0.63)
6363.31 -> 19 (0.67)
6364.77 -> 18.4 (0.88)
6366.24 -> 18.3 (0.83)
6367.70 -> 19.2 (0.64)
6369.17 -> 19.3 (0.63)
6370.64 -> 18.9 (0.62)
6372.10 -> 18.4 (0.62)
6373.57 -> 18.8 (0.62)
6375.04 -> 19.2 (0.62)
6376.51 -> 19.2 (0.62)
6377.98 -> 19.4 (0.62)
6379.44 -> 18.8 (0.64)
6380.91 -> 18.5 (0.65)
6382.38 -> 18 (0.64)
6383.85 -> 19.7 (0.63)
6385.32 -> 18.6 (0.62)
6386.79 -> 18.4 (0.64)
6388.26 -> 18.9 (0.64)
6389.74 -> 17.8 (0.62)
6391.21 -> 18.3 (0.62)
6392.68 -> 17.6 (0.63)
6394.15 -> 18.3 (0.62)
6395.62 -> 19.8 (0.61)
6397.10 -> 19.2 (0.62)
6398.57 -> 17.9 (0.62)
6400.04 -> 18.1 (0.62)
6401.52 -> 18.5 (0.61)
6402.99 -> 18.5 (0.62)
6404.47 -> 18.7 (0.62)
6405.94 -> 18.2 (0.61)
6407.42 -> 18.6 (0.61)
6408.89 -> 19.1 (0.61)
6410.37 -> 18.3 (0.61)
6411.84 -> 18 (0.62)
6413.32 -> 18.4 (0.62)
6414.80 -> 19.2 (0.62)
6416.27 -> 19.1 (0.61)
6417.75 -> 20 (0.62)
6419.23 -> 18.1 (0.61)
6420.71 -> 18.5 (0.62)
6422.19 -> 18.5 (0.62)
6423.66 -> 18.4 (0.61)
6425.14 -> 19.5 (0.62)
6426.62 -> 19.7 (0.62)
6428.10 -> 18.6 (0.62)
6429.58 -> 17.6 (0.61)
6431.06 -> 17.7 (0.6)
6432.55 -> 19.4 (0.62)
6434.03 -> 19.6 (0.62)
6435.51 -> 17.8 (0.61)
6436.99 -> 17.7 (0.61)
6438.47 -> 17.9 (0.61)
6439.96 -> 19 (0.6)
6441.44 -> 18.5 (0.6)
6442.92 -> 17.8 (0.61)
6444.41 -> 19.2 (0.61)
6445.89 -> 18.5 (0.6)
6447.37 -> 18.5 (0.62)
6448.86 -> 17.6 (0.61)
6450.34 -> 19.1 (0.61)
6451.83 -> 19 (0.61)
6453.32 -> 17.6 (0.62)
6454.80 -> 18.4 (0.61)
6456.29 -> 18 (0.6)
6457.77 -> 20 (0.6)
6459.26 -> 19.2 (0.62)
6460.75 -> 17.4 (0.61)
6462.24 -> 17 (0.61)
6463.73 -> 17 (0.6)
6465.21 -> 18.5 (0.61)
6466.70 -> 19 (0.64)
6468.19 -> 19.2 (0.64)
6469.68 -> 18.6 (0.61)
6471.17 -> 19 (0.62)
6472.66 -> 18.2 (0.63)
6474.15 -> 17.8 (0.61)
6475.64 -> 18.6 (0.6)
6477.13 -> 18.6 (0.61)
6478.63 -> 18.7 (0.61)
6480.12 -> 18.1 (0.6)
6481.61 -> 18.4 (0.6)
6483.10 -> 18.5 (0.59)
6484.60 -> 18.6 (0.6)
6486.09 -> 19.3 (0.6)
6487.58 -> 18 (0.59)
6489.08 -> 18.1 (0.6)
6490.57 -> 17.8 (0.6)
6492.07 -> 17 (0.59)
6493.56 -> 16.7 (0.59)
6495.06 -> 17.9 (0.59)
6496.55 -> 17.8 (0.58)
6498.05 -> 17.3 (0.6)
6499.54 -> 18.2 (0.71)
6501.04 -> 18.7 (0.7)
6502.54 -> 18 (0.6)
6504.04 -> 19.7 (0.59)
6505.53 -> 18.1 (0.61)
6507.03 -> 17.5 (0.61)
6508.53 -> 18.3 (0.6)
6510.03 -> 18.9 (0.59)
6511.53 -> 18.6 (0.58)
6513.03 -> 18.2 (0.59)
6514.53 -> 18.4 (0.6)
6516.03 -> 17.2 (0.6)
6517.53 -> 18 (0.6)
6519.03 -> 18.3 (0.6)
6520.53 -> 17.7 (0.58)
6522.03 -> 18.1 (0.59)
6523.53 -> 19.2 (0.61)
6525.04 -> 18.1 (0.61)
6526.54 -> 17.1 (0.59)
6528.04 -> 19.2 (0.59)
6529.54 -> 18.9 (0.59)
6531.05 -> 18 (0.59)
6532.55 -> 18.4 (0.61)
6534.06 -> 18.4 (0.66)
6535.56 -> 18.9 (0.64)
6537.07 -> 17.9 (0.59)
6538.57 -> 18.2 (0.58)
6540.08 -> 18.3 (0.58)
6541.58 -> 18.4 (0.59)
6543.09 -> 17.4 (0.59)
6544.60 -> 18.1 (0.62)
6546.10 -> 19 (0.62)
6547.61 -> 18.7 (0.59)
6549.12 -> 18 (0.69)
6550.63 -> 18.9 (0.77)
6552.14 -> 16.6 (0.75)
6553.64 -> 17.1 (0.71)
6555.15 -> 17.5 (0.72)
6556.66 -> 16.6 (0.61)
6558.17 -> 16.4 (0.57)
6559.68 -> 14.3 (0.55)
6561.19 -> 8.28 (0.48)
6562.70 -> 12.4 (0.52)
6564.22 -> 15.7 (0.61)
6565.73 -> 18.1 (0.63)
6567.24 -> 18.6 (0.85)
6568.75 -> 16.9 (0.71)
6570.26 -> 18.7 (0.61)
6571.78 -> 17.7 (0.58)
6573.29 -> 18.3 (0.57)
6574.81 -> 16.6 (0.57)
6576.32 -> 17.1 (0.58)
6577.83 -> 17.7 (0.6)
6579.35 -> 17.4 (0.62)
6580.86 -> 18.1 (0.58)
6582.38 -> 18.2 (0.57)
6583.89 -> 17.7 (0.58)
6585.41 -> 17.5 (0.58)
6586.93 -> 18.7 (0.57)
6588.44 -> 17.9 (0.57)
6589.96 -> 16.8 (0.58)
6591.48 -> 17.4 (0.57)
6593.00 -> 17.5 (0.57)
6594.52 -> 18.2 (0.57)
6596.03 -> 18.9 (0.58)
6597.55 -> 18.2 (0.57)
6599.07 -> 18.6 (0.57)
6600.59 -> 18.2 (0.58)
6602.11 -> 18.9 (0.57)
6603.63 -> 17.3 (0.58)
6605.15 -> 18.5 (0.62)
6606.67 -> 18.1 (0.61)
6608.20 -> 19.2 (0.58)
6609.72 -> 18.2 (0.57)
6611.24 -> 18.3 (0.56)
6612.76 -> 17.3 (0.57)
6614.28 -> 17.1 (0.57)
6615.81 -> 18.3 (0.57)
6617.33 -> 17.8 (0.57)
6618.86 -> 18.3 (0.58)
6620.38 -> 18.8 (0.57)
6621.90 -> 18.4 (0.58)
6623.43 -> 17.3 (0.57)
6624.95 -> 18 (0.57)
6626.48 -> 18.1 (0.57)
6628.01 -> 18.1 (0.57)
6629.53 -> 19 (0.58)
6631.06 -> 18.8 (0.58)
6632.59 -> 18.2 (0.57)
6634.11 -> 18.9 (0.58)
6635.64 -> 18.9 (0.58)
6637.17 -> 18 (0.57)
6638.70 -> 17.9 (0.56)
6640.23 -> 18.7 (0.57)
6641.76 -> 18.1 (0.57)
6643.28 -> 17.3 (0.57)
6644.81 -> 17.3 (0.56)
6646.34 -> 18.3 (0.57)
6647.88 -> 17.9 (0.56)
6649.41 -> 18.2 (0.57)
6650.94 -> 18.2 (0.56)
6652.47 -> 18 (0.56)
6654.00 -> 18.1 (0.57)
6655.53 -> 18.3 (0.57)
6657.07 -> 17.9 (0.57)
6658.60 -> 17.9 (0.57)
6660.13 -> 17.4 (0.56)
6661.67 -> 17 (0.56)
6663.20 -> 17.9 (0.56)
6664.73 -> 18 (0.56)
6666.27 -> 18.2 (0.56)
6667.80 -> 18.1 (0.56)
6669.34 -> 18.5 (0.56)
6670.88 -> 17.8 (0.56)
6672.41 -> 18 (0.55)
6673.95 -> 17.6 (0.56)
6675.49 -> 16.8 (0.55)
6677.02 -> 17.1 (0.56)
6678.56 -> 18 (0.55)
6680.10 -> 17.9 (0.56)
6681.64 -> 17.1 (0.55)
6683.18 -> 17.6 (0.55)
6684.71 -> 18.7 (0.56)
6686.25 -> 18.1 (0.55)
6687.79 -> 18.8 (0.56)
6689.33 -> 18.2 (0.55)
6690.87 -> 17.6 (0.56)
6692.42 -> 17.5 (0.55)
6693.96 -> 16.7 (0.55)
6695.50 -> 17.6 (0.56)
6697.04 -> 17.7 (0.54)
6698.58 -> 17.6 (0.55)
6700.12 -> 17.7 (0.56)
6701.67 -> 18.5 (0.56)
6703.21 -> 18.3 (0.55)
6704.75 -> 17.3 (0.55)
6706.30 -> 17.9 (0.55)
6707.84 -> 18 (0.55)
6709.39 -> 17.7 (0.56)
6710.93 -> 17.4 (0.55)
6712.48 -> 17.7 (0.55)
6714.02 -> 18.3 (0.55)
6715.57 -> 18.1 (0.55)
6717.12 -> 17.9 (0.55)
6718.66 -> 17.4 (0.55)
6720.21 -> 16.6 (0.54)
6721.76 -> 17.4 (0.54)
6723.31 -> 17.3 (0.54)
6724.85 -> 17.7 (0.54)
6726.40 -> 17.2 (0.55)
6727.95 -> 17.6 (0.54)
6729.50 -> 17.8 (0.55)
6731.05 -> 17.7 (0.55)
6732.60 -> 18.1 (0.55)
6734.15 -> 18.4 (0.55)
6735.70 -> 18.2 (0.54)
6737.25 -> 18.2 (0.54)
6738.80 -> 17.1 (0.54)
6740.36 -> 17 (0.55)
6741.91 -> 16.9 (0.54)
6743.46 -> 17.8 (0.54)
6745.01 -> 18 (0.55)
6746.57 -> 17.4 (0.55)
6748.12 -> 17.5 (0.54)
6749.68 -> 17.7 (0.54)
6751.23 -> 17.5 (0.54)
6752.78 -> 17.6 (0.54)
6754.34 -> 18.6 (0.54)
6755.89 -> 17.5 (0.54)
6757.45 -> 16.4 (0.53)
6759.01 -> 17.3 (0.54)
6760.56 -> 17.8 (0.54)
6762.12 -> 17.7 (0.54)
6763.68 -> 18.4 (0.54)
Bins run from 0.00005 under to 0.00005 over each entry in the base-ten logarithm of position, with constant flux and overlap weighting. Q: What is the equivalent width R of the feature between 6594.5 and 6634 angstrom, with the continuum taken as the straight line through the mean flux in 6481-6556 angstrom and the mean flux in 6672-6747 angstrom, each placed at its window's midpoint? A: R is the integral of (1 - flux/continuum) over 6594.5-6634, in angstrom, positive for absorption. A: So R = -0.7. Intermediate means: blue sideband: 18.2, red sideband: 17.7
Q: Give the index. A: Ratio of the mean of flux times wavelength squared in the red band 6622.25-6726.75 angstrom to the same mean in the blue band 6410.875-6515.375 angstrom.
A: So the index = 1.04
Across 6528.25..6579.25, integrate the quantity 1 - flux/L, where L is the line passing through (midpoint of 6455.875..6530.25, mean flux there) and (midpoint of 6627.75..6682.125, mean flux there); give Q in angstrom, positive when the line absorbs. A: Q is 2.42 angstrom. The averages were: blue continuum 18.3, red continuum 18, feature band 17.3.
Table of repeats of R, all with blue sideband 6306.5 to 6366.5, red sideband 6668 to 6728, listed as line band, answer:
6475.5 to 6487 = -0.1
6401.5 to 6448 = 0.1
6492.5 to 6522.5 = 0.5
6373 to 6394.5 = 0.1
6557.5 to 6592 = 2.5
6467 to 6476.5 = -0.1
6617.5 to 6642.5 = -0.5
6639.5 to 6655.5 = -0.1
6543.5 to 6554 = 0.1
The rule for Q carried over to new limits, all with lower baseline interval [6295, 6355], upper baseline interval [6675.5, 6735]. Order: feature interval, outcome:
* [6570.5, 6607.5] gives 0.5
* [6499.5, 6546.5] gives 0.2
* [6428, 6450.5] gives 0.3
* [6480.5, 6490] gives 0.0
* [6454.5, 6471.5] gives 0.1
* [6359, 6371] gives 0.2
